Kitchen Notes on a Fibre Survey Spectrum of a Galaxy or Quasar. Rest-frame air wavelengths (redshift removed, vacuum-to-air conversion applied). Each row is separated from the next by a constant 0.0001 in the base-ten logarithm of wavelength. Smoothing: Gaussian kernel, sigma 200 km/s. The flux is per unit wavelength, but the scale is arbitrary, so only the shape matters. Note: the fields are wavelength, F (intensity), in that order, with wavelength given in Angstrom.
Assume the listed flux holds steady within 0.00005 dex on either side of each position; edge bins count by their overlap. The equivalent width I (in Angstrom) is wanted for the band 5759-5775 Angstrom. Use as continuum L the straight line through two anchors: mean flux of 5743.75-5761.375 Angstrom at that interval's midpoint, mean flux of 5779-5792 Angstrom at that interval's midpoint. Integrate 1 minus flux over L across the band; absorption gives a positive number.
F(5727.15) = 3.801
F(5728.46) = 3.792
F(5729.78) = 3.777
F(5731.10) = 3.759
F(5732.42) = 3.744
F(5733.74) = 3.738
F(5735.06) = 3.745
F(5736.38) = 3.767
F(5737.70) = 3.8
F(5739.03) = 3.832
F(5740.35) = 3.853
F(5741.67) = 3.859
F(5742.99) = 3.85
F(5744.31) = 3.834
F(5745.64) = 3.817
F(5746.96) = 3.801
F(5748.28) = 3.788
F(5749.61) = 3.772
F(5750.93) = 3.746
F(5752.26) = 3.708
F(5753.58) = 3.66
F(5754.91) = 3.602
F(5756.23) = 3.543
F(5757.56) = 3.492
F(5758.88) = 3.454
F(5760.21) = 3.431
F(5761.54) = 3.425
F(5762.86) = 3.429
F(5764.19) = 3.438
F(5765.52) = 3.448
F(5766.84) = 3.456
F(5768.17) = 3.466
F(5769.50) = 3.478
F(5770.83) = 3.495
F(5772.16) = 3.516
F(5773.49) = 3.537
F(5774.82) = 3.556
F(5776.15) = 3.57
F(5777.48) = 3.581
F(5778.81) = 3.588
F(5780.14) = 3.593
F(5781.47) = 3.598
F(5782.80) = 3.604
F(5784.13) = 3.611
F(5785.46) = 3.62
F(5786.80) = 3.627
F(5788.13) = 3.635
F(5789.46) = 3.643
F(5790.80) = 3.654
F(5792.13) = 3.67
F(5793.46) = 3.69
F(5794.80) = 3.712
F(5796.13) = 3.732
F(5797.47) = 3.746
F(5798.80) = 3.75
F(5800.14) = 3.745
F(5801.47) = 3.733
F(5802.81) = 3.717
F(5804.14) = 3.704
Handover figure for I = 0.75 Angstrom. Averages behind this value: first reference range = 3.66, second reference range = 3.62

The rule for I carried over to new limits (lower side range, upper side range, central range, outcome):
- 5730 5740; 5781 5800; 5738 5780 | 1.3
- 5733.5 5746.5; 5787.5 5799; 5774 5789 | 0.5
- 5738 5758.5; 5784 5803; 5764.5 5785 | 0.9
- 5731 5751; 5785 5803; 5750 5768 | 1.1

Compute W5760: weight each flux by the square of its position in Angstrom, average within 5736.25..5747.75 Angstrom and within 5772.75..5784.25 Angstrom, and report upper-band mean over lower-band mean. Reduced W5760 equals 0.9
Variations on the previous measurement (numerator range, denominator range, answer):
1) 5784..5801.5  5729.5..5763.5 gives 1.01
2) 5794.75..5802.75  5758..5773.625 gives 1.09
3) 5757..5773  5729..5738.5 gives 0.93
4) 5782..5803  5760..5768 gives 1.08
